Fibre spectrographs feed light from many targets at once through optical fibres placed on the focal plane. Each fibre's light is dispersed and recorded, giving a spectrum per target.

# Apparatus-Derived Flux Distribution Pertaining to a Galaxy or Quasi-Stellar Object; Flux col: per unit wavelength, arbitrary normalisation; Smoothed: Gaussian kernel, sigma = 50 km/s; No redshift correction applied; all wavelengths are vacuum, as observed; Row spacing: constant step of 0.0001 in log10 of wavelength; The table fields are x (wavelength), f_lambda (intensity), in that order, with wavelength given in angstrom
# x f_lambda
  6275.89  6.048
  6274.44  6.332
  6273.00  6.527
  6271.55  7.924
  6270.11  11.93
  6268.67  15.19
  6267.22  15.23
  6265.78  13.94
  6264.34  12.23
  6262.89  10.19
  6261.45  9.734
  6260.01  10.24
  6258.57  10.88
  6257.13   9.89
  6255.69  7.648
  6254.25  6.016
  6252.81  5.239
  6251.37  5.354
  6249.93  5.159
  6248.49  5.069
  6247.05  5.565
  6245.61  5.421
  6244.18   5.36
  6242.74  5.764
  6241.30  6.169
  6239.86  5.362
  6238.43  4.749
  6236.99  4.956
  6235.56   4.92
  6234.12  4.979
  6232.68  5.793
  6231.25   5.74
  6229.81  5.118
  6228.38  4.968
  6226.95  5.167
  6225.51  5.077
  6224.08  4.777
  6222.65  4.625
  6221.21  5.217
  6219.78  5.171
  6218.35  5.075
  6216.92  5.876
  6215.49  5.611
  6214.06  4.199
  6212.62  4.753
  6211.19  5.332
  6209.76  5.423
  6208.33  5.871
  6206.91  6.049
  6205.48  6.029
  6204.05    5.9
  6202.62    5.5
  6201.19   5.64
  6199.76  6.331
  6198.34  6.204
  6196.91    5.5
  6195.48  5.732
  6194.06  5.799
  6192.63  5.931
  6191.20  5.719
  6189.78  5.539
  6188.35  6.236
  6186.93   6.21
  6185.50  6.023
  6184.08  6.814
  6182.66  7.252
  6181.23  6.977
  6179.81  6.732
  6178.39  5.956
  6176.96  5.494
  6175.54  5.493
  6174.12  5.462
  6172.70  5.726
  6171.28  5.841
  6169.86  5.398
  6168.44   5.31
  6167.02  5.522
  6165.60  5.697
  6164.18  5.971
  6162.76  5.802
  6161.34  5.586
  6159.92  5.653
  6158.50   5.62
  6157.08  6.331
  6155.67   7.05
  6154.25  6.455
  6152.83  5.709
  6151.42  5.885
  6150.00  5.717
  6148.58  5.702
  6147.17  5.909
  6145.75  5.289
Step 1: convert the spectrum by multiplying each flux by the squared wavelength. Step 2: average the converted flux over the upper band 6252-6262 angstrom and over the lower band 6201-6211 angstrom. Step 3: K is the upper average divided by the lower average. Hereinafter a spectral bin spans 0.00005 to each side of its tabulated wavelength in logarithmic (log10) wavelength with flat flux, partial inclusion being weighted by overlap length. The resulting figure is 1.50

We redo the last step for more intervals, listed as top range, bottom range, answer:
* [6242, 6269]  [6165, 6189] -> 1.46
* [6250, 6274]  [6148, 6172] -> 1.72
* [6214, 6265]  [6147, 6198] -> 1.07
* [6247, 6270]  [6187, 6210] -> 1.64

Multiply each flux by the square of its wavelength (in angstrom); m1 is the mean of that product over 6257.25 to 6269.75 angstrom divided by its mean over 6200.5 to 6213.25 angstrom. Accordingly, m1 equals 2.19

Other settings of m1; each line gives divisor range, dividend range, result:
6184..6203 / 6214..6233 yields 0.89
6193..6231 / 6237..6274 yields 1.53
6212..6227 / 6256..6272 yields 2.32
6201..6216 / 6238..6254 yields 1.00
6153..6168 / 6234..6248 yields 0.92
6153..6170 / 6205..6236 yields 0.91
